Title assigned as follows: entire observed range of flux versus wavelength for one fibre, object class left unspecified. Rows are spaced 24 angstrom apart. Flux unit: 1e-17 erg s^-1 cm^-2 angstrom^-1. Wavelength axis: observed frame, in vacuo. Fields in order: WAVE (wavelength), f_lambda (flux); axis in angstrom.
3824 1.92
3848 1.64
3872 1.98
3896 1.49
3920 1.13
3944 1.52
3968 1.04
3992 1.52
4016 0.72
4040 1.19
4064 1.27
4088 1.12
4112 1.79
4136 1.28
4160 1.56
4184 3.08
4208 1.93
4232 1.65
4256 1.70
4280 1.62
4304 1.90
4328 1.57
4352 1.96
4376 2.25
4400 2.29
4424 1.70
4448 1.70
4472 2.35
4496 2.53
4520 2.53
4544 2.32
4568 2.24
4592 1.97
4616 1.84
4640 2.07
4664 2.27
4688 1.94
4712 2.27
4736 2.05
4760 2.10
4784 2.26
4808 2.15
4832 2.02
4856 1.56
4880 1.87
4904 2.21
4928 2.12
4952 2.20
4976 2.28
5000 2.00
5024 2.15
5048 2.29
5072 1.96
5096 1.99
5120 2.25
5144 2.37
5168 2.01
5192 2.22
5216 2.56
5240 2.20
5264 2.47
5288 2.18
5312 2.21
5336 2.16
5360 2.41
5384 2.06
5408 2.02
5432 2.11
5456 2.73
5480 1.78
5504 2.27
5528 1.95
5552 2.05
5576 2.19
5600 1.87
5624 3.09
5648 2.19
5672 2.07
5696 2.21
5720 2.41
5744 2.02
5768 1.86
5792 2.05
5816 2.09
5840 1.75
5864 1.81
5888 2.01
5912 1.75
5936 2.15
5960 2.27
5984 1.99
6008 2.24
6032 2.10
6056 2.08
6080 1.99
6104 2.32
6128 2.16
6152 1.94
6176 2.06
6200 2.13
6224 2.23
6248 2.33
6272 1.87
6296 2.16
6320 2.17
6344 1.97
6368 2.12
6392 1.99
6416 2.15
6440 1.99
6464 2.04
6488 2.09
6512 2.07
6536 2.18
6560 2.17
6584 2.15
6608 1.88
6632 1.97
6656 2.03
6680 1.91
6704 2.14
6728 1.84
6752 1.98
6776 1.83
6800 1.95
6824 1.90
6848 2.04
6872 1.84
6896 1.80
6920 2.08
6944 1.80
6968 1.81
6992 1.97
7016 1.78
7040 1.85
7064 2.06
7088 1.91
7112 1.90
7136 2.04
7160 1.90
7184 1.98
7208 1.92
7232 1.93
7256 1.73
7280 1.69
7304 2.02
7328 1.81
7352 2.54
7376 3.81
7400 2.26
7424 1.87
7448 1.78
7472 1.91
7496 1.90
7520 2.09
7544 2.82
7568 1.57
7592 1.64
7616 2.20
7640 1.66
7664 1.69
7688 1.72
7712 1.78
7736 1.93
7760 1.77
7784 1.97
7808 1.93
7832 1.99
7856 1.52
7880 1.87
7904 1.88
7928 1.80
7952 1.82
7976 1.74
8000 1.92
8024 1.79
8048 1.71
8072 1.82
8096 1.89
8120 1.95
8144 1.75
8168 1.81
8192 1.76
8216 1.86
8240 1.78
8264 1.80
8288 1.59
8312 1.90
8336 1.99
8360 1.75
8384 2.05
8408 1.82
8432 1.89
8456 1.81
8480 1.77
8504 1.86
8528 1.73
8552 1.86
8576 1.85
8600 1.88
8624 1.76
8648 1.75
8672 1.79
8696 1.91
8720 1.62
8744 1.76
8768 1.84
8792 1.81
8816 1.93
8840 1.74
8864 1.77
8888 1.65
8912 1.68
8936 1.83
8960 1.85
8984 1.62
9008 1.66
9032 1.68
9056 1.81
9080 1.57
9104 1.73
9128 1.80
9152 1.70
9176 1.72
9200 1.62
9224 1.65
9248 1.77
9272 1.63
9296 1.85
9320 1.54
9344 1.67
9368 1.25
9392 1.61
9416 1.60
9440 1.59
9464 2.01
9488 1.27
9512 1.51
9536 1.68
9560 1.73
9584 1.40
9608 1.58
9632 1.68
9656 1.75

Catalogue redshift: 0.122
